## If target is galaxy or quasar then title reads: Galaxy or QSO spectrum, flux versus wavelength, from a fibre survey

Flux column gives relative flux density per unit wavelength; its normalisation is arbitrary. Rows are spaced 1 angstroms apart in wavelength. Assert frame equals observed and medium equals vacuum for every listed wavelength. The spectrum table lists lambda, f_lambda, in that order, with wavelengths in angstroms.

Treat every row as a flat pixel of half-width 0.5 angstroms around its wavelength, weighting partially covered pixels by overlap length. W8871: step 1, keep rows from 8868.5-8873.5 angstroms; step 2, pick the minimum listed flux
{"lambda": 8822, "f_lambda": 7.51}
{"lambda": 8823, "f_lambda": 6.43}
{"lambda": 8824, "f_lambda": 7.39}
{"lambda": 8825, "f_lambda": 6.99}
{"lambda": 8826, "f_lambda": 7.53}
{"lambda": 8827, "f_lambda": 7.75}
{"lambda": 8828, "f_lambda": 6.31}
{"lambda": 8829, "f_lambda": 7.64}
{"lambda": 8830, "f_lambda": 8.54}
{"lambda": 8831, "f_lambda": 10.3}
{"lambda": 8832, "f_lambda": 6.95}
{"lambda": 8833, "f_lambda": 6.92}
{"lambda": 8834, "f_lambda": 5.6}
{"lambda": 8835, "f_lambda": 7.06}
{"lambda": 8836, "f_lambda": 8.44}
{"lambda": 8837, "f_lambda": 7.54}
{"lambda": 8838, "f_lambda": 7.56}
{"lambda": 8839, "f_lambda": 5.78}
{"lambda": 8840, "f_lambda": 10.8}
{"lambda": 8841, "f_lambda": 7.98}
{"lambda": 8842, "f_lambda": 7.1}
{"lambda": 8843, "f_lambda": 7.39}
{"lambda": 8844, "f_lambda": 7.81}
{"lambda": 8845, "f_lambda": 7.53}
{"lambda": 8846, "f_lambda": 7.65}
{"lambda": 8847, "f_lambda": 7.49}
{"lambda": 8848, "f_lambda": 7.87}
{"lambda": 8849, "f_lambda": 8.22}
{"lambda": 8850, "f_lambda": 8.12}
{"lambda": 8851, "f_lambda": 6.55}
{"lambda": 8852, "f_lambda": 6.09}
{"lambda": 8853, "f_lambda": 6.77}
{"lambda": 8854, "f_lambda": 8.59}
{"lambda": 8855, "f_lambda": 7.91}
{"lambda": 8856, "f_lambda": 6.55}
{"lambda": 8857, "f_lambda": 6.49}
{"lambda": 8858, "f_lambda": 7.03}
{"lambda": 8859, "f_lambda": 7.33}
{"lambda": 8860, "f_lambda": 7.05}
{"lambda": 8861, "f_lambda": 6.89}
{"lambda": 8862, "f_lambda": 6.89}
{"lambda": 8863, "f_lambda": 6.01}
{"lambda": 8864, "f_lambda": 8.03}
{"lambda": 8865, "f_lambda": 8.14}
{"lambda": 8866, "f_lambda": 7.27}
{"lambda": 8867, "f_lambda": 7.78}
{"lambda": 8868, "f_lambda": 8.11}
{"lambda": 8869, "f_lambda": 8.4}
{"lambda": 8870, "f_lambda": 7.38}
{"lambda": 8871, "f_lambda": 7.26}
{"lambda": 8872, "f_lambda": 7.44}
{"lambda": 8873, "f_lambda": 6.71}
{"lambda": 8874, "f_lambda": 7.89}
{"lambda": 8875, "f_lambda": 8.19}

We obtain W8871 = 6.71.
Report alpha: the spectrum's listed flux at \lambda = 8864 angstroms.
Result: 8.03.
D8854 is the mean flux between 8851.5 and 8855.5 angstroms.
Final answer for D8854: 7.34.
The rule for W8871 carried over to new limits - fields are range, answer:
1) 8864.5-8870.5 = 7.27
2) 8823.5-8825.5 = 6.99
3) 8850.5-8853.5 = 6.09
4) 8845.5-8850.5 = 7.49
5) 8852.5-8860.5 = 6.49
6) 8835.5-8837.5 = 7.54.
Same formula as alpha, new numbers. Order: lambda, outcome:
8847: 7.49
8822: 7.51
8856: 6.55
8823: 6.43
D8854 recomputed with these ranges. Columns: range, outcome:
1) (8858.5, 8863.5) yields 6.83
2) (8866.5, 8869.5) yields 8.1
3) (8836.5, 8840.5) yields 7.92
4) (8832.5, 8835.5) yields 6.53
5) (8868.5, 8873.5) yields 7.44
